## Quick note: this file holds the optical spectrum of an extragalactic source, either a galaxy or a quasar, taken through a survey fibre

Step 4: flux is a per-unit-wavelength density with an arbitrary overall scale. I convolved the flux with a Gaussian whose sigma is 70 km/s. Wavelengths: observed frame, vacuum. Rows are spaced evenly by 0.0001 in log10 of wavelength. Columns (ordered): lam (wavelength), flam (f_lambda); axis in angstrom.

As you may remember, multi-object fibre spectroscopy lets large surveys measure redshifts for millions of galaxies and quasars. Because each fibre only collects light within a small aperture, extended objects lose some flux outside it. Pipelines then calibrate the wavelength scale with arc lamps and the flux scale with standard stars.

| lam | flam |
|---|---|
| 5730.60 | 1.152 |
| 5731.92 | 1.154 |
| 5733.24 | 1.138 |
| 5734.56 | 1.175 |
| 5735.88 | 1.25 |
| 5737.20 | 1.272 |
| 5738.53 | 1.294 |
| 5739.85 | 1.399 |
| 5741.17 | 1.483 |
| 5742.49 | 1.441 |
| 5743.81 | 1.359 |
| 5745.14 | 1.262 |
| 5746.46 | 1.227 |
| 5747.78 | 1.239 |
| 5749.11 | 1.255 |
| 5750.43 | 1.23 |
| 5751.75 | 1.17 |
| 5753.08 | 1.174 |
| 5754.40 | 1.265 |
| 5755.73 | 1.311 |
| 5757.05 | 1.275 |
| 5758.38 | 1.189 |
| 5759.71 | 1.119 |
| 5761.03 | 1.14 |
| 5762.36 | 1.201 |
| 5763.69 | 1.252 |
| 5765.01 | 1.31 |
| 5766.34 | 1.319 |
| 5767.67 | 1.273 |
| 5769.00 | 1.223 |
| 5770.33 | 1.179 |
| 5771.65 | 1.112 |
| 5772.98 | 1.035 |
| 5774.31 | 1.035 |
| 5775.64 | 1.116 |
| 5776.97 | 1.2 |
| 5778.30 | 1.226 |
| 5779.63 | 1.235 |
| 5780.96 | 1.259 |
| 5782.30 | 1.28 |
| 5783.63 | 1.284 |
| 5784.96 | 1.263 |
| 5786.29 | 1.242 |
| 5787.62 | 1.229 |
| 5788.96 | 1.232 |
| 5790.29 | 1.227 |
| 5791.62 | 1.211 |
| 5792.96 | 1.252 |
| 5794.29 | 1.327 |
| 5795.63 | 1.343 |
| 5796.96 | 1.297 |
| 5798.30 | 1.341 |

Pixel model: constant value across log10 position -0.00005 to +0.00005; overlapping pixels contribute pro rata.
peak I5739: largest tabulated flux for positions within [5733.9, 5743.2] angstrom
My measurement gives 1.483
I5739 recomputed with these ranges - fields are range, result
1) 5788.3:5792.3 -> 1.232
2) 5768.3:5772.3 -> 1.223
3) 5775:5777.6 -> 1.2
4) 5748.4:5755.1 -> 1.265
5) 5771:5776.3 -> 1.116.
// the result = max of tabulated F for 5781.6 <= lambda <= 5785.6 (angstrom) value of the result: 1.284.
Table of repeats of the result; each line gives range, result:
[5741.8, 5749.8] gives 1.441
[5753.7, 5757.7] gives 1.311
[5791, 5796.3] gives 1.343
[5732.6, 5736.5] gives 1.25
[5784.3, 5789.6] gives 1.263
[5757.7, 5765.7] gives 1.31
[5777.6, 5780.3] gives 1.235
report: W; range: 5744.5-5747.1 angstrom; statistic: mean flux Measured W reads 1.25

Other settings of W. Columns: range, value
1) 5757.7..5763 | 1.16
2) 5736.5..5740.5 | 1.32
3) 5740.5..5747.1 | 1.36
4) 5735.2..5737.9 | 1.26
